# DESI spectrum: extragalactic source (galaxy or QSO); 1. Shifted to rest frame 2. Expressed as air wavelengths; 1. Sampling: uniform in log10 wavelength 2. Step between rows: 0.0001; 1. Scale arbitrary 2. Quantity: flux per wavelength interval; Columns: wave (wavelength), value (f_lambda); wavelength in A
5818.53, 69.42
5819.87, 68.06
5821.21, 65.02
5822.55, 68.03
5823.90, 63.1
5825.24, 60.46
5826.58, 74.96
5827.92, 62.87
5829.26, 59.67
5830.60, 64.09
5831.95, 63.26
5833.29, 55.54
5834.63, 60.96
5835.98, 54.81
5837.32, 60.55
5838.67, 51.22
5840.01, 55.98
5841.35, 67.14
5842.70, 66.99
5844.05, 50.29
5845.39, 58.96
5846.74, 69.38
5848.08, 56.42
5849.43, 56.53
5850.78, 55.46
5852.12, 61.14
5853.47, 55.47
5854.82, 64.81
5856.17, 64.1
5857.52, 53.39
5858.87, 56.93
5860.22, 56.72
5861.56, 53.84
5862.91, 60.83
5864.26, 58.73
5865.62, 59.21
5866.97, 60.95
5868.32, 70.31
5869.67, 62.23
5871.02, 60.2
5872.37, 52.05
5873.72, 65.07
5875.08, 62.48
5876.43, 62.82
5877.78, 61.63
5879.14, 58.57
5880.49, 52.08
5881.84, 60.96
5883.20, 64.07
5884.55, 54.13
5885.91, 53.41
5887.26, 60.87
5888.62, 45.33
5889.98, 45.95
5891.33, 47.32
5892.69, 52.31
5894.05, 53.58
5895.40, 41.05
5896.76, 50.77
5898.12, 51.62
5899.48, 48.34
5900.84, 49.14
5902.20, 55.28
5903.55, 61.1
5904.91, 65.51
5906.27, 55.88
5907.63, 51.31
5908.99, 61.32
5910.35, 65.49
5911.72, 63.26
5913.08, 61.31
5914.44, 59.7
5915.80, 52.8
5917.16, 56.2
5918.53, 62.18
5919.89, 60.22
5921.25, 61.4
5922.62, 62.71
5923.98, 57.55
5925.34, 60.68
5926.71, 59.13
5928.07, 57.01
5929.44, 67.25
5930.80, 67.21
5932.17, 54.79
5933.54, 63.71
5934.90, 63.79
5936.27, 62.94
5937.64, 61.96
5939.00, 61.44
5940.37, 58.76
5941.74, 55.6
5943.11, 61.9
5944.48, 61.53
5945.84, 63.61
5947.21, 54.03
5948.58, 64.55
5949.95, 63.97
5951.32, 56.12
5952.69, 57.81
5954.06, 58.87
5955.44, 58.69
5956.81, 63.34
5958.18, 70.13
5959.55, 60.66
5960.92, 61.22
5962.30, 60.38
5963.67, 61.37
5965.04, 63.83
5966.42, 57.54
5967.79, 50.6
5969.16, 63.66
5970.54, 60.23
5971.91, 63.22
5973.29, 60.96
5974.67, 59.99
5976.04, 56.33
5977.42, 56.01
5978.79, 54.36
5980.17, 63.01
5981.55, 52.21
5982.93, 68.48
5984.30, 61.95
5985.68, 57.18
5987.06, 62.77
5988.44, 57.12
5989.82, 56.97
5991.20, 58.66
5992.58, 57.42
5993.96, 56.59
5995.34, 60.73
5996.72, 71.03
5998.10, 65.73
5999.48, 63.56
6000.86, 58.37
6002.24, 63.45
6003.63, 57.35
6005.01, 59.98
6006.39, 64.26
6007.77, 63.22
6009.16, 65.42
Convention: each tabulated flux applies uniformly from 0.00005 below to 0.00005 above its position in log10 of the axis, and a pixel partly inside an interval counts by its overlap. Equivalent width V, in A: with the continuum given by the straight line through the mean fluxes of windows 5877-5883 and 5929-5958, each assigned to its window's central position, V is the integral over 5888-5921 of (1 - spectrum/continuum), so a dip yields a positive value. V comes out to 2.6 A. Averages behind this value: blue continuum 58.8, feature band 55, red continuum 61.1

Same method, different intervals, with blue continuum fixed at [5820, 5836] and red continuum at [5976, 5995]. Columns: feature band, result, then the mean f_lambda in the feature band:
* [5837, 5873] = 1.82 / 59.3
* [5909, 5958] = -0.49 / 60.7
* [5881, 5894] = 1.63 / 53.8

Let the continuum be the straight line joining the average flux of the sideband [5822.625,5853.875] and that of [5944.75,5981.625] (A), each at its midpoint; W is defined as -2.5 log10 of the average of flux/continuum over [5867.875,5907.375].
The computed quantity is 0.08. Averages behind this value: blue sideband 60.4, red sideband 60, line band 55.9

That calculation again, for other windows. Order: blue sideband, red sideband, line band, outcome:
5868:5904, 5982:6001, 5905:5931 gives -0.05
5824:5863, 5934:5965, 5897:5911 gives 0.08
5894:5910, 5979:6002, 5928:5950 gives -0.09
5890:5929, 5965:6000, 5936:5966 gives -0.05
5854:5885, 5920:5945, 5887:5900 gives 0.22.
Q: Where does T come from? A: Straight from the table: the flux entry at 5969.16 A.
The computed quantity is 63.66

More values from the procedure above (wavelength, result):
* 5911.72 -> 63.26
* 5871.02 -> 60.2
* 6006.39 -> 64.26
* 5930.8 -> 67.21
